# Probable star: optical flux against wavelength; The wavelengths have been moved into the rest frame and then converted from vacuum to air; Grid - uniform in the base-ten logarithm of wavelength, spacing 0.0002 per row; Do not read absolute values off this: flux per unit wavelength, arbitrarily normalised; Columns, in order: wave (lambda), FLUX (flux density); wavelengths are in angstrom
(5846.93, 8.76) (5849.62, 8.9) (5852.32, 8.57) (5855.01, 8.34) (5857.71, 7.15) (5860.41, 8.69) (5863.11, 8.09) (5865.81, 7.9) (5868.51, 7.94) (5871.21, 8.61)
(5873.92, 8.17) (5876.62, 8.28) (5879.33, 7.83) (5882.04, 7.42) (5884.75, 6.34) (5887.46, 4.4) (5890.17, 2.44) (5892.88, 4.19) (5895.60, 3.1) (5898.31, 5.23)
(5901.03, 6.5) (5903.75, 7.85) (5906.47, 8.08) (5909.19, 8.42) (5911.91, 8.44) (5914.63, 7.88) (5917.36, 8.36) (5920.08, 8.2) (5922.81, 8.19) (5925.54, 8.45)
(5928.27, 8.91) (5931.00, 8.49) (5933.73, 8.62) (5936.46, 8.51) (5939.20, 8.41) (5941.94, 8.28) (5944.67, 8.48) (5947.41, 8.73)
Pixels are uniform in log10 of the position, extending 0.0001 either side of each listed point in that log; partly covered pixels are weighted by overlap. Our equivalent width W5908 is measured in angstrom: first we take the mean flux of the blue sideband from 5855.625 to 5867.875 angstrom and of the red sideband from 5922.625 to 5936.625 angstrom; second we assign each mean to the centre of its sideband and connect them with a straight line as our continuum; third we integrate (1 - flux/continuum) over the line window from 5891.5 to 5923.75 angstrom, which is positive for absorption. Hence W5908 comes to 5.26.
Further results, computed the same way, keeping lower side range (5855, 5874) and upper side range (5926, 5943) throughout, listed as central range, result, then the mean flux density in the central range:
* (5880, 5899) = 7.9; 4.83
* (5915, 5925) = 0.3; 8.23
